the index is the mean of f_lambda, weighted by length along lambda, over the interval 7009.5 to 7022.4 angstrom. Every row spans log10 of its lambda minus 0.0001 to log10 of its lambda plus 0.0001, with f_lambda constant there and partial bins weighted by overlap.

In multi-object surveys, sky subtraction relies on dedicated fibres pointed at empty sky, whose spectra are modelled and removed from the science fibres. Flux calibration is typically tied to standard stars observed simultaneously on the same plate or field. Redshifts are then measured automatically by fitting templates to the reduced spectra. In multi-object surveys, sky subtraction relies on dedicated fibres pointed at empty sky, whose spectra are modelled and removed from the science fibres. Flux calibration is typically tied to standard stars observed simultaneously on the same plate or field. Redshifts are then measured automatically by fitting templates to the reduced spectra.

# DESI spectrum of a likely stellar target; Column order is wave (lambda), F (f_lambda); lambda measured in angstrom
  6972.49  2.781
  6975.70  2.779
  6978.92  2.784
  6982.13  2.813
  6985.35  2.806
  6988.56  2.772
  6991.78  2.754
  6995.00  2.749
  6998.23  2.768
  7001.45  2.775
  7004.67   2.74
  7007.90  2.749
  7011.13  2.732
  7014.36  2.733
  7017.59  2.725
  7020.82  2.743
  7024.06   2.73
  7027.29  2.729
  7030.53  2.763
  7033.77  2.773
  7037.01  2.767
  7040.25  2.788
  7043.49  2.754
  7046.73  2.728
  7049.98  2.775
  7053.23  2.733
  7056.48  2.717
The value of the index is 2.73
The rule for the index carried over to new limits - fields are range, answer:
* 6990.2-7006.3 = 2.76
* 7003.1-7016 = 2.74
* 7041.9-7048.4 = 2.74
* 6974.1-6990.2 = 2.79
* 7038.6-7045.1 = 2.77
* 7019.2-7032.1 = 2.74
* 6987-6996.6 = 2.76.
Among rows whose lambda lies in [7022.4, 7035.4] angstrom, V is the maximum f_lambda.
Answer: 2.773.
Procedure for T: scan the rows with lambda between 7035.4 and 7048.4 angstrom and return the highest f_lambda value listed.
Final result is 2.788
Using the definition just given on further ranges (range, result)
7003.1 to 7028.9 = 2.749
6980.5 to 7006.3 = 2.813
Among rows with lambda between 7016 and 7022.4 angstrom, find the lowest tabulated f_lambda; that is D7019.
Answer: 2.725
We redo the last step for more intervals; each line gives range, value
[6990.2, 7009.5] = 2.74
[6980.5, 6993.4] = 2.754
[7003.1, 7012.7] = 2.732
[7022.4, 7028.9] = 2.729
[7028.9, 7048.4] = 2.728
